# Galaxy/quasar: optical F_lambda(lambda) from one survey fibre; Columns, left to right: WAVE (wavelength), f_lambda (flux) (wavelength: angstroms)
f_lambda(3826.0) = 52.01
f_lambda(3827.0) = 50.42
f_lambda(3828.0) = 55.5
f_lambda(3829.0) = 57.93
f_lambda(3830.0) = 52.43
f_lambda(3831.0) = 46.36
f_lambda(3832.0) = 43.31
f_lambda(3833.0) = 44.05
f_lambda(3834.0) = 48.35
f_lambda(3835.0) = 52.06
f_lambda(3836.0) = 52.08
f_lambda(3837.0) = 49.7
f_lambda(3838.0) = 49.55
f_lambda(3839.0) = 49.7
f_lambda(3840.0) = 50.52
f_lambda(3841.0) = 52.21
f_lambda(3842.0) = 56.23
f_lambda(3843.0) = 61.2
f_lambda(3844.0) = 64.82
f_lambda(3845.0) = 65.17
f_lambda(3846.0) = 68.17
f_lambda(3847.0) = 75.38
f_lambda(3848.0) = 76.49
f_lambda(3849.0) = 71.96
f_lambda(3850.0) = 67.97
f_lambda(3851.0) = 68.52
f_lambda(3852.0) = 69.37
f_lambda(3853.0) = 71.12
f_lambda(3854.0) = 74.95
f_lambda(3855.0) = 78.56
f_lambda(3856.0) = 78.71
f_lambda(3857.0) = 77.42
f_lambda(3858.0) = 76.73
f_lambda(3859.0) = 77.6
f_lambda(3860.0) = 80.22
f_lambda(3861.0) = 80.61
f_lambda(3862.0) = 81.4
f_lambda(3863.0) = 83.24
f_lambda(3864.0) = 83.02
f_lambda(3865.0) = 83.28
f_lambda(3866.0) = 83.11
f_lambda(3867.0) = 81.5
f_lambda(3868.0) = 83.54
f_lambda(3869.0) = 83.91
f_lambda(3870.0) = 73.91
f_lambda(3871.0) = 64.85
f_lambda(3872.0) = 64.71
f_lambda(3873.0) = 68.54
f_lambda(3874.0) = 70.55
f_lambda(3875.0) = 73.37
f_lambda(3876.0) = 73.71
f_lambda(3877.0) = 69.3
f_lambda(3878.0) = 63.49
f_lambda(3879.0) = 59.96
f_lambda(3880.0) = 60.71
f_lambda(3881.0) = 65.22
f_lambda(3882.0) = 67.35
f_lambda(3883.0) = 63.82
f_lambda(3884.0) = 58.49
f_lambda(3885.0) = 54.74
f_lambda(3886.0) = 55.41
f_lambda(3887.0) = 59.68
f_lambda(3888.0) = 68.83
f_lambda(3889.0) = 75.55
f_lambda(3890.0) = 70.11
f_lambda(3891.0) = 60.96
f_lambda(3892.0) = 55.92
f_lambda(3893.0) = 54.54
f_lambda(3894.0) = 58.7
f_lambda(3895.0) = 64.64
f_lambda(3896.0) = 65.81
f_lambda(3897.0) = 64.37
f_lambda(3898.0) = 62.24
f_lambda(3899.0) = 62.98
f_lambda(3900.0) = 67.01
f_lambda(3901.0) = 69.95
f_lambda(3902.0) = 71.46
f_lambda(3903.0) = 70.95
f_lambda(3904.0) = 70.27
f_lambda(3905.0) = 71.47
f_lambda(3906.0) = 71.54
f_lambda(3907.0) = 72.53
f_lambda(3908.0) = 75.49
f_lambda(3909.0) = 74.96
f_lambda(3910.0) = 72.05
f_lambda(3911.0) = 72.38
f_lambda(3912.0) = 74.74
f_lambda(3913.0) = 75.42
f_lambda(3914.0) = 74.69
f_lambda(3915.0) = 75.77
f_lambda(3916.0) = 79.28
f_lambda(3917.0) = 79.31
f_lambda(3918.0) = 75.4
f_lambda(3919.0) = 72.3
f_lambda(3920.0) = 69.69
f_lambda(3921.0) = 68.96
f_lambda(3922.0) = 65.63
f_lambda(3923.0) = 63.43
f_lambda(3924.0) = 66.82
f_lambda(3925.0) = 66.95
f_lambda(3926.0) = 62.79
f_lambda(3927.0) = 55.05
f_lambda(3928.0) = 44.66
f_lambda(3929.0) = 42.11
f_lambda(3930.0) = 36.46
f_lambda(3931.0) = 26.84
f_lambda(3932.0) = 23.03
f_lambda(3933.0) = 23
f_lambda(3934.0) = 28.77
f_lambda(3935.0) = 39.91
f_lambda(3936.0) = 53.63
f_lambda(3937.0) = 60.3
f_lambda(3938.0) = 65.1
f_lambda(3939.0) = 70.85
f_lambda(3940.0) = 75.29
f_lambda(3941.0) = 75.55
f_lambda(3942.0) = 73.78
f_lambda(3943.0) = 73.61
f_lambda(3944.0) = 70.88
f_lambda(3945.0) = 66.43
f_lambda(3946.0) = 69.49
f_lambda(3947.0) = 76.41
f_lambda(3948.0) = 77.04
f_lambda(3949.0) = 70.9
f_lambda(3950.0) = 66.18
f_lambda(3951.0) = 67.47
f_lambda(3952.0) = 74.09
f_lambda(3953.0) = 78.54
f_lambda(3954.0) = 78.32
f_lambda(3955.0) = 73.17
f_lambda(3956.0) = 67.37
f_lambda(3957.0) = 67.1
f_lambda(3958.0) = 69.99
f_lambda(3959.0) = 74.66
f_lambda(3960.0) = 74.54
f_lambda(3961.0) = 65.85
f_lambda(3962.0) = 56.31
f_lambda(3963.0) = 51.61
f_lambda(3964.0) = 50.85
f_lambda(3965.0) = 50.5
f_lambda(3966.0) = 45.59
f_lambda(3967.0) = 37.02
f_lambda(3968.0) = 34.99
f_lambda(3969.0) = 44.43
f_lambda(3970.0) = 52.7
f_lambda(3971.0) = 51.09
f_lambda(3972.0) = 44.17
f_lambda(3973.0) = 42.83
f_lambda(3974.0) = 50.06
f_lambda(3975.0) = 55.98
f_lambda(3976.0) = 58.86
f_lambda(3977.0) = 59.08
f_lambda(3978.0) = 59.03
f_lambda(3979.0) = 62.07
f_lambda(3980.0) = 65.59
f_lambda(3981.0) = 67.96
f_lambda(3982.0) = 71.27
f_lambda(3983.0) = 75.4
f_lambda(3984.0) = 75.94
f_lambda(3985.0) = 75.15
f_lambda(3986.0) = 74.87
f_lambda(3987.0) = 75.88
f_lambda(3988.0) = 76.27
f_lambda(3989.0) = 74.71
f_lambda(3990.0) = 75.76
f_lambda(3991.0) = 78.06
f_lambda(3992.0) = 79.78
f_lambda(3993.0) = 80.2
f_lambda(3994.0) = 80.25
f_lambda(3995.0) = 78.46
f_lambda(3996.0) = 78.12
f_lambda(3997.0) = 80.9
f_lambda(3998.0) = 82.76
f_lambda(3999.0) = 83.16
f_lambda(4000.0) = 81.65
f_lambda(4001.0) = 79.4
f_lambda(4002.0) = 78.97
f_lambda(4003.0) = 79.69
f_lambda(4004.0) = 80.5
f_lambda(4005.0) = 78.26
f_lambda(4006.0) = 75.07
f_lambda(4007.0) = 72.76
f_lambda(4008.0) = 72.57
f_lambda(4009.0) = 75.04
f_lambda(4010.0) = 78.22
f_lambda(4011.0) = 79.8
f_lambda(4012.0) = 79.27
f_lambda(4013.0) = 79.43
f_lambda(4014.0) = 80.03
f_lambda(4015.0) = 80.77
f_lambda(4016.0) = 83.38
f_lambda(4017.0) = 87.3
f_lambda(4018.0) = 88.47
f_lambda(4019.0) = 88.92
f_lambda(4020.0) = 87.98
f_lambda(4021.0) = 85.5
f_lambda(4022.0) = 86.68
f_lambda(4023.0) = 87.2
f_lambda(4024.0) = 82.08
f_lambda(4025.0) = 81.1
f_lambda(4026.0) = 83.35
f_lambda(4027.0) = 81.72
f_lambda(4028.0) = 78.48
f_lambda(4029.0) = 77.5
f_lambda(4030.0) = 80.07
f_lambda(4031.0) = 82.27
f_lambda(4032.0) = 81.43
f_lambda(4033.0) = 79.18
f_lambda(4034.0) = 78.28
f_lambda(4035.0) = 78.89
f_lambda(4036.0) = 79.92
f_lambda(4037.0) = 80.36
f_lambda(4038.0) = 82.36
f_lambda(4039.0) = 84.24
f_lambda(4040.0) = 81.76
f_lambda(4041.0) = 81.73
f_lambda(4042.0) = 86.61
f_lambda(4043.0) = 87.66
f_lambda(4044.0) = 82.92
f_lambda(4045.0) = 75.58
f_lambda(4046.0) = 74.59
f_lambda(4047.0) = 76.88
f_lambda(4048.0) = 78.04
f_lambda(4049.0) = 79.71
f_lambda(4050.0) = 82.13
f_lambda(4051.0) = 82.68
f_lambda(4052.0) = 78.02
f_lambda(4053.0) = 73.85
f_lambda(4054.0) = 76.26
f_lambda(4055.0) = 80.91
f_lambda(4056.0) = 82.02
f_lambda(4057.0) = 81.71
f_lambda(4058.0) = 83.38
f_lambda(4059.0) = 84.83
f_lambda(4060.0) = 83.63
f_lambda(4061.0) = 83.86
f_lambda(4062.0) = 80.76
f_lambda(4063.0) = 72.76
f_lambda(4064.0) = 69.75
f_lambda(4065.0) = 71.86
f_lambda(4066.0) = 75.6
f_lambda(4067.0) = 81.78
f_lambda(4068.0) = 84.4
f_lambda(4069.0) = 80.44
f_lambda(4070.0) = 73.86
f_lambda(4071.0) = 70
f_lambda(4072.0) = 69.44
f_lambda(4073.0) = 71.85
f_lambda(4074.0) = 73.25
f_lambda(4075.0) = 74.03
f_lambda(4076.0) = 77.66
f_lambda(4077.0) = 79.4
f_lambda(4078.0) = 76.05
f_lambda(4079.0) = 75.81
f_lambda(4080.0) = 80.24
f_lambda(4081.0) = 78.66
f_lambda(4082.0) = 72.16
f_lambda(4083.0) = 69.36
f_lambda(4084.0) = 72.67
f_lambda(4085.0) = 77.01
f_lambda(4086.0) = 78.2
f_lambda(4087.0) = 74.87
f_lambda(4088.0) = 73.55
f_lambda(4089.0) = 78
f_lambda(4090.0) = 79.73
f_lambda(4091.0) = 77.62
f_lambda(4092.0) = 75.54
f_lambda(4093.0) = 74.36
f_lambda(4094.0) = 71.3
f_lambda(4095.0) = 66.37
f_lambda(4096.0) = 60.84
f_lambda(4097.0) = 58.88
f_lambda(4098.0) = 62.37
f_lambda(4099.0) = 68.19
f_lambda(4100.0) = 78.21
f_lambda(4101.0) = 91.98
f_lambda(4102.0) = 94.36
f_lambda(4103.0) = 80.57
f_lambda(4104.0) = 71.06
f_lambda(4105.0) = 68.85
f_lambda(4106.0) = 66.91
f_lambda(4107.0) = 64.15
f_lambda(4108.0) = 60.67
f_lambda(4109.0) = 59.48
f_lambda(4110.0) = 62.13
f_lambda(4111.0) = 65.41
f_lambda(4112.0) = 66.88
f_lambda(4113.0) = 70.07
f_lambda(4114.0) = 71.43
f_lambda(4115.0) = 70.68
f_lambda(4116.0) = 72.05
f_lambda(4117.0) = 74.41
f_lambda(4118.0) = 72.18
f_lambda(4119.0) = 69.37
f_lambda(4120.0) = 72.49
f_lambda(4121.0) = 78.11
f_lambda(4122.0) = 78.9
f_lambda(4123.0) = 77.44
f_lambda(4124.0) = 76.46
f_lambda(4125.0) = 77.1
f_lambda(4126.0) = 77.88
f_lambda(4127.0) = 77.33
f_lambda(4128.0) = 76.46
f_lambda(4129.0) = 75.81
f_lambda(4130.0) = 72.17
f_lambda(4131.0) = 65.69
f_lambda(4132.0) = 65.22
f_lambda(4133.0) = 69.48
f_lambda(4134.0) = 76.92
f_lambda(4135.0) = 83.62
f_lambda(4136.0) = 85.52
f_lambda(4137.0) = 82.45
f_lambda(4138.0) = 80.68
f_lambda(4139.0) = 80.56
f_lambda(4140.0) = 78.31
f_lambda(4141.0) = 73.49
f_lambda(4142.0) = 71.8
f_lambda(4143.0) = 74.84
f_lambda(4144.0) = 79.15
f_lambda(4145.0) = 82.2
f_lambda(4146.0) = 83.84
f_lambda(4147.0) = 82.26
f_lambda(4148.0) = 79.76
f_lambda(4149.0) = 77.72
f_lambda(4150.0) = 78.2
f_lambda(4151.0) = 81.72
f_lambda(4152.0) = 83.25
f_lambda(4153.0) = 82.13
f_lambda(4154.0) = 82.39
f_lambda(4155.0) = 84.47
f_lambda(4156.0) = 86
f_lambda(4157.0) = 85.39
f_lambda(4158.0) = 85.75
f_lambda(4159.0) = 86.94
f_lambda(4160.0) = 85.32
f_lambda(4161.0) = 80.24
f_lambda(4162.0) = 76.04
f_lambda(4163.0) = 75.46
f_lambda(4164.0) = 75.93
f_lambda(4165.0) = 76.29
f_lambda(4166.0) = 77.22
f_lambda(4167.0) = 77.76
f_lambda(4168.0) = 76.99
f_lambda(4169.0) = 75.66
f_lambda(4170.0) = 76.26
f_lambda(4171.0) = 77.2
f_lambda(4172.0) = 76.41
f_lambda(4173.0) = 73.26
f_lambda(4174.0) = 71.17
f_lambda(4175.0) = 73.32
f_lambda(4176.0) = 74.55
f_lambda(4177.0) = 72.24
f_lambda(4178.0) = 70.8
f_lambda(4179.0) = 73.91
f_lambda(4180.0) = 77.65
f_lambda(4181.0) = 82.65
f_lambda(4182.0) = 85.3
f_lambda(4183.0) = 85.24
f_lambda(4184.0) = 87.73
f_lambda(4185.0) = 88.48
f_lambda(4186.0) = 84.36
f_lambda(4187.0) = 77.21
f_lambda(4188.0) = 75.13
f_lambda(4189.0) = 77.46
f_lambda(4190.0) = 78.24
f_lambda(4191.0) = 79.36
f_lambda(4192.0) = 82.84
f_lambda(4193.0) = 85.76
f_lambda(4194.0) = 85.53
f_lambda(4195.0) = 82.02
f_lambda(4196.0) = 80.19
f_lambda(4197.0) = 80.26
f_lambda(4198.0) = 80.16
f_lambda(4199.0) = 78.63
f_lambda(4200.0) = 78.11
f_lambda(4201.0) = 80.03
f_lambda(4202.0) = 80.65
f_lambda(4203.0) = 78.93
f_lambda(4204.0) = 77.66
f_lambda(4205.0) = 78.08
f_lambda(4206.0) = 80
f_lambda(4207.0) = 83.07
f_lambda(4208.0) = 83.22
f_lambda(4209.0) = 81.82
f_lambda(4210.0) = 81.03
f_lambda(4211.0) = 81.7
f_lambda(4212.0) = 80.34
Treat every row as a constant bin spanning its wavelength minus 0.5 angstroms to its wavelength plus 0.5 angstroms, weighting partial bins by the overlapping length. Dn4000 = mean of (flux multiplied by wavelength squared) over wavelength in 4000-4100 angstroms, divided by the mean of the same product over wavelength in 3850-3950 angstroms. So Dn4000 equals 1.25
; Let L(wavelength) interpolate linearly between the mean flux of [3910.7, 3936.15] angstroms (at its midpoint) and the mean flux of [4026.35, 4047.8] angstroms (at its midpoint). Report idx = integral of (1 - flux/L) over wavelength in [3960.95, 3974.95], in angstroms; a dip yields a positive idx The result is 3.9 angstroms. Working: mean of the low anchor 58.3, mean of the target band 48.1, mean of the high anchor 80.6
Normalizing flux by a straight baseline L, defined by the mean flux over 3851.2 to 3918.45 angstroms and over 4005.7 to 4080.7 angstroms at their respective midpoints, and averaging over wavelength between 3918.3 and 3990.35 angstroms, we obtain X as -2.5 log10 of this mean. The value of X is 0.218 mag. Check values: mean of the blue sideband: 71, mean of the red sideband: 79.7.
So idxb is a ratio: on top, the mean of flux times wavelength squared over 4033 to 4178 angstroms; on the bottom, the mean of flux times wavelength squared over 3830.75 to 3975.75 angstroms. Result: 1.3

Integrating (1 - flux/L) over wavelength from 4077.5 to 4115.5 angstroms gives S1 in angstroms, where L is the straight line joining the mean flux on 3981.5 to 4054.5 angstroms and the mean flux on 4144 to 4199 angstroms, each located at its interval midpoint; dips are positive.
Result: 3.6 angstroms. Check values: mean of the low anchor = 79.9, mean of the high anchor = 79.9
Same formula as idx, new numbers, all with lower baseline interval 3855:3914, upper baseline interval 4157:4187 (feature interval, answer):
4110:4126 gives 0.9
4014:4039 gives -2.7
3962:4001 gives 4.5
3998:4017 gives -1.3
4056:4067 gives -0.5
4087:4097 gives 0.5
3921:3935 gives 4.8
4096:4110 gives 1.1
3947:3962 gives 0.2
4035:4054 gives -1.3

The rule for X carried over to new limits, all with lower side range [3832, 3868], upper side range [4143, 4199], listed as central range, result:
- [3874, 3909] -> 0.060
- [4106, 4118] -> 0.156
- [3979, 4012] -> -0.049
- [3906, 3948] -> 0.120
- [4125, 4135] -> 0.065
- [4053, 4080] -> -0.022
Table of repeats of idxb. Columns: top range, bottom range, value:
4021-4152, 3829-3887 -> 1.29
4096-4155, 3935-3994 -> 1.24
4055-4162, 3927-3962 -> 1.34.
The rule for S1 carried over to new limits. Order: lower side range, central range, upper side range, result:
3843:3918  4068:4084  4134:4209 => 0.4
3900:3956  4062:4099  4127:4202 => 0.1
